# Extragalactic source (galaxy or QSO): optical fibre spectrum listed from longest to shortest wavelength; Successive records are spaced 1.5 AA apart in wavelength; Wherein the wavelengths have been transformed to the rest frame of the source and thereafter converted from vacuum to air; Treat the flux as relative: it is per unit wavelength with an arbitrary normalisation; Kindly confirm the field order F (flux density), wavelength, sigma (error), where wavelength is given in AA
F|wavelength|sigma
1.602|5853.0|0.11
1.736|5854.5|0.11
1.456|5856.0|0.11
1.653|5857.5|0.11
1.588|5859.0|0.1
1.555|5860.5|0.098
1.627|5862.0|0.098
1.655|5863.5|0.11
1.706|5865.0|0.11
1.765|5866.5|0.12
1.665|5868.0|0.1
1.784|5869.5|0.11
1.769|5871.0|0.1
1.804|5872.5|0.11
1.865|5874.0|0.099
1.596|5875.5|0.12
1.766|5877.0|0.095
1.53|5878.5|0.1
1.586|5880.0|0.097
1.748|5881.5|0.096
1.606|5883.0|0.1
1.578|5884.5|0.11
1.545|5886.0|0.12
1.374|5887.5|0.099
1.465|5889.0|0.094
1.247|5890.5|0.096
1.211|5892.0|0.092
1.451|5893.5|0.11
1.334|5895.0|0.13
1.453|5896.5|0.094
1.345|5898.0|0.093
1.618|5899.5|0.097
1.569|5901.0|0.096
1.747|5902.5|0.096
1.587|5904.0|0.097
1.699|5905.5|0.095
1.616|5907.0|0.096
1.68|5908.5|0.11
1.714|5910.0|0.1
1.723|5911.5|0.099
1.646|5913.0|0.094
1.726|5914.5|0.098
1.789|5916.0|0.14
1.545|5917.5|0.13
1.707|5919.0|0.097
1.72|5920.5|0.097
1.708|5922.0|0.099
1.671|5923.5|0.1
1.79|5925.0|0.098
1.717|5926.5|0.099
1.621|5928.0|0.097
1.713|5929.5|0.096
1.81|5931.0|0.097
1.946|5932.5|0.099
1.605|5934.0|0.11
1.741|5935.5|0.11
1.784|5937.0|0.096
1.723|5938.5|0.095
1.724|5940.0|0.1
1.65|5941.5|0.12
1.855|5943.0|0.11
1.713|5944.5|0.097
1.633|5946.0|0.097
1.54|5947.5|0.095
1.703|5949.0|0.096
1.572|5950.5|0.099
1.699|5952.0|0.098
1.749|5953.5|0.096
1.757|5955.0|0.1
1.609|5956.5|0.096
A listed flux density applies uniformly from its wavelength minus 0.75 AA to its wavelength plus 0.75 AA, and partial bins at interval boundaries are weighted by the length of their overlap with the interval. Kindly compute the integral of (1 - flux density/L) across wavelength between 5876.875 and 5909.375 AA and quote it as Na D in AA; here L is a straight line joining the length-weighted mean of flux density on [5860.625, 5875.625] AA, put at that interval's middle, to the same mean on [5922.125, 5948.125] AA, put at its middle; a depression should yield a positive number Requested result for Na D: 3.6 AA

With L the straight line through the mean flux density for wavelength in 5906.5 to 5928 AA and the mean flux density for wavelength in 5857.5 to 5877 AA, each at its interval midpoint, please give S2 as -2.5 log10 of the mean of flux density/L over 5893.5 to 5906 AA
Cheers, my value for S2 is 0.11 mag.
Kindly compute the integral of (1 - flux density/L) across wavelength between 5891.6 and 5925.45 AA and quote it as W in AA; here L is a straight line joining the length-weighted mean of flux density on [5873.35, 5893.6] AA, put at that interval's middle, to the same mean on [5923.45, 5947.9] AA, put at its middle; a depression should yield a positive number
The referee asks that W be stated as 0.36 AA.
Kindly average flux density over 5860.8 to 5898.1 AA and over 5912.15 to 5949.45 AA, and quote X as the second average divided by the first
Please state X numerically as 1.08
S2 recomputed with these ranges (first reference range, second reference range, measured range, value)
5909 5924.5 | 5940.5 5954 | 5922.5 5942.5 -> -0.028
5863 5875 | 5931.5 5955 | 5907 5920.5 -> 0.024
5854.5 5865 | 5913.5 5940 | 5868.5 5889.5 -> -0.004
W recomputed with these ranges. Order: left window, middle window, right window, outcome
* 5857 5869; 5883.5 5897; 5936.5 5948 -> 2.1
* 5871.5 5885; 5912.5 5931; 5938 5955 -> -0.2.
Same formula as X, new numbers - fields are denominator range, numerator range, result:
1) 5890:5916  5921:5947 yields 1.11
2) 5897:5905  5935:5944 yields 1.11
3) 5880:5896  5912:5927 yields 1.16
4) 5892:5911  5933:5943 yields 1.11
